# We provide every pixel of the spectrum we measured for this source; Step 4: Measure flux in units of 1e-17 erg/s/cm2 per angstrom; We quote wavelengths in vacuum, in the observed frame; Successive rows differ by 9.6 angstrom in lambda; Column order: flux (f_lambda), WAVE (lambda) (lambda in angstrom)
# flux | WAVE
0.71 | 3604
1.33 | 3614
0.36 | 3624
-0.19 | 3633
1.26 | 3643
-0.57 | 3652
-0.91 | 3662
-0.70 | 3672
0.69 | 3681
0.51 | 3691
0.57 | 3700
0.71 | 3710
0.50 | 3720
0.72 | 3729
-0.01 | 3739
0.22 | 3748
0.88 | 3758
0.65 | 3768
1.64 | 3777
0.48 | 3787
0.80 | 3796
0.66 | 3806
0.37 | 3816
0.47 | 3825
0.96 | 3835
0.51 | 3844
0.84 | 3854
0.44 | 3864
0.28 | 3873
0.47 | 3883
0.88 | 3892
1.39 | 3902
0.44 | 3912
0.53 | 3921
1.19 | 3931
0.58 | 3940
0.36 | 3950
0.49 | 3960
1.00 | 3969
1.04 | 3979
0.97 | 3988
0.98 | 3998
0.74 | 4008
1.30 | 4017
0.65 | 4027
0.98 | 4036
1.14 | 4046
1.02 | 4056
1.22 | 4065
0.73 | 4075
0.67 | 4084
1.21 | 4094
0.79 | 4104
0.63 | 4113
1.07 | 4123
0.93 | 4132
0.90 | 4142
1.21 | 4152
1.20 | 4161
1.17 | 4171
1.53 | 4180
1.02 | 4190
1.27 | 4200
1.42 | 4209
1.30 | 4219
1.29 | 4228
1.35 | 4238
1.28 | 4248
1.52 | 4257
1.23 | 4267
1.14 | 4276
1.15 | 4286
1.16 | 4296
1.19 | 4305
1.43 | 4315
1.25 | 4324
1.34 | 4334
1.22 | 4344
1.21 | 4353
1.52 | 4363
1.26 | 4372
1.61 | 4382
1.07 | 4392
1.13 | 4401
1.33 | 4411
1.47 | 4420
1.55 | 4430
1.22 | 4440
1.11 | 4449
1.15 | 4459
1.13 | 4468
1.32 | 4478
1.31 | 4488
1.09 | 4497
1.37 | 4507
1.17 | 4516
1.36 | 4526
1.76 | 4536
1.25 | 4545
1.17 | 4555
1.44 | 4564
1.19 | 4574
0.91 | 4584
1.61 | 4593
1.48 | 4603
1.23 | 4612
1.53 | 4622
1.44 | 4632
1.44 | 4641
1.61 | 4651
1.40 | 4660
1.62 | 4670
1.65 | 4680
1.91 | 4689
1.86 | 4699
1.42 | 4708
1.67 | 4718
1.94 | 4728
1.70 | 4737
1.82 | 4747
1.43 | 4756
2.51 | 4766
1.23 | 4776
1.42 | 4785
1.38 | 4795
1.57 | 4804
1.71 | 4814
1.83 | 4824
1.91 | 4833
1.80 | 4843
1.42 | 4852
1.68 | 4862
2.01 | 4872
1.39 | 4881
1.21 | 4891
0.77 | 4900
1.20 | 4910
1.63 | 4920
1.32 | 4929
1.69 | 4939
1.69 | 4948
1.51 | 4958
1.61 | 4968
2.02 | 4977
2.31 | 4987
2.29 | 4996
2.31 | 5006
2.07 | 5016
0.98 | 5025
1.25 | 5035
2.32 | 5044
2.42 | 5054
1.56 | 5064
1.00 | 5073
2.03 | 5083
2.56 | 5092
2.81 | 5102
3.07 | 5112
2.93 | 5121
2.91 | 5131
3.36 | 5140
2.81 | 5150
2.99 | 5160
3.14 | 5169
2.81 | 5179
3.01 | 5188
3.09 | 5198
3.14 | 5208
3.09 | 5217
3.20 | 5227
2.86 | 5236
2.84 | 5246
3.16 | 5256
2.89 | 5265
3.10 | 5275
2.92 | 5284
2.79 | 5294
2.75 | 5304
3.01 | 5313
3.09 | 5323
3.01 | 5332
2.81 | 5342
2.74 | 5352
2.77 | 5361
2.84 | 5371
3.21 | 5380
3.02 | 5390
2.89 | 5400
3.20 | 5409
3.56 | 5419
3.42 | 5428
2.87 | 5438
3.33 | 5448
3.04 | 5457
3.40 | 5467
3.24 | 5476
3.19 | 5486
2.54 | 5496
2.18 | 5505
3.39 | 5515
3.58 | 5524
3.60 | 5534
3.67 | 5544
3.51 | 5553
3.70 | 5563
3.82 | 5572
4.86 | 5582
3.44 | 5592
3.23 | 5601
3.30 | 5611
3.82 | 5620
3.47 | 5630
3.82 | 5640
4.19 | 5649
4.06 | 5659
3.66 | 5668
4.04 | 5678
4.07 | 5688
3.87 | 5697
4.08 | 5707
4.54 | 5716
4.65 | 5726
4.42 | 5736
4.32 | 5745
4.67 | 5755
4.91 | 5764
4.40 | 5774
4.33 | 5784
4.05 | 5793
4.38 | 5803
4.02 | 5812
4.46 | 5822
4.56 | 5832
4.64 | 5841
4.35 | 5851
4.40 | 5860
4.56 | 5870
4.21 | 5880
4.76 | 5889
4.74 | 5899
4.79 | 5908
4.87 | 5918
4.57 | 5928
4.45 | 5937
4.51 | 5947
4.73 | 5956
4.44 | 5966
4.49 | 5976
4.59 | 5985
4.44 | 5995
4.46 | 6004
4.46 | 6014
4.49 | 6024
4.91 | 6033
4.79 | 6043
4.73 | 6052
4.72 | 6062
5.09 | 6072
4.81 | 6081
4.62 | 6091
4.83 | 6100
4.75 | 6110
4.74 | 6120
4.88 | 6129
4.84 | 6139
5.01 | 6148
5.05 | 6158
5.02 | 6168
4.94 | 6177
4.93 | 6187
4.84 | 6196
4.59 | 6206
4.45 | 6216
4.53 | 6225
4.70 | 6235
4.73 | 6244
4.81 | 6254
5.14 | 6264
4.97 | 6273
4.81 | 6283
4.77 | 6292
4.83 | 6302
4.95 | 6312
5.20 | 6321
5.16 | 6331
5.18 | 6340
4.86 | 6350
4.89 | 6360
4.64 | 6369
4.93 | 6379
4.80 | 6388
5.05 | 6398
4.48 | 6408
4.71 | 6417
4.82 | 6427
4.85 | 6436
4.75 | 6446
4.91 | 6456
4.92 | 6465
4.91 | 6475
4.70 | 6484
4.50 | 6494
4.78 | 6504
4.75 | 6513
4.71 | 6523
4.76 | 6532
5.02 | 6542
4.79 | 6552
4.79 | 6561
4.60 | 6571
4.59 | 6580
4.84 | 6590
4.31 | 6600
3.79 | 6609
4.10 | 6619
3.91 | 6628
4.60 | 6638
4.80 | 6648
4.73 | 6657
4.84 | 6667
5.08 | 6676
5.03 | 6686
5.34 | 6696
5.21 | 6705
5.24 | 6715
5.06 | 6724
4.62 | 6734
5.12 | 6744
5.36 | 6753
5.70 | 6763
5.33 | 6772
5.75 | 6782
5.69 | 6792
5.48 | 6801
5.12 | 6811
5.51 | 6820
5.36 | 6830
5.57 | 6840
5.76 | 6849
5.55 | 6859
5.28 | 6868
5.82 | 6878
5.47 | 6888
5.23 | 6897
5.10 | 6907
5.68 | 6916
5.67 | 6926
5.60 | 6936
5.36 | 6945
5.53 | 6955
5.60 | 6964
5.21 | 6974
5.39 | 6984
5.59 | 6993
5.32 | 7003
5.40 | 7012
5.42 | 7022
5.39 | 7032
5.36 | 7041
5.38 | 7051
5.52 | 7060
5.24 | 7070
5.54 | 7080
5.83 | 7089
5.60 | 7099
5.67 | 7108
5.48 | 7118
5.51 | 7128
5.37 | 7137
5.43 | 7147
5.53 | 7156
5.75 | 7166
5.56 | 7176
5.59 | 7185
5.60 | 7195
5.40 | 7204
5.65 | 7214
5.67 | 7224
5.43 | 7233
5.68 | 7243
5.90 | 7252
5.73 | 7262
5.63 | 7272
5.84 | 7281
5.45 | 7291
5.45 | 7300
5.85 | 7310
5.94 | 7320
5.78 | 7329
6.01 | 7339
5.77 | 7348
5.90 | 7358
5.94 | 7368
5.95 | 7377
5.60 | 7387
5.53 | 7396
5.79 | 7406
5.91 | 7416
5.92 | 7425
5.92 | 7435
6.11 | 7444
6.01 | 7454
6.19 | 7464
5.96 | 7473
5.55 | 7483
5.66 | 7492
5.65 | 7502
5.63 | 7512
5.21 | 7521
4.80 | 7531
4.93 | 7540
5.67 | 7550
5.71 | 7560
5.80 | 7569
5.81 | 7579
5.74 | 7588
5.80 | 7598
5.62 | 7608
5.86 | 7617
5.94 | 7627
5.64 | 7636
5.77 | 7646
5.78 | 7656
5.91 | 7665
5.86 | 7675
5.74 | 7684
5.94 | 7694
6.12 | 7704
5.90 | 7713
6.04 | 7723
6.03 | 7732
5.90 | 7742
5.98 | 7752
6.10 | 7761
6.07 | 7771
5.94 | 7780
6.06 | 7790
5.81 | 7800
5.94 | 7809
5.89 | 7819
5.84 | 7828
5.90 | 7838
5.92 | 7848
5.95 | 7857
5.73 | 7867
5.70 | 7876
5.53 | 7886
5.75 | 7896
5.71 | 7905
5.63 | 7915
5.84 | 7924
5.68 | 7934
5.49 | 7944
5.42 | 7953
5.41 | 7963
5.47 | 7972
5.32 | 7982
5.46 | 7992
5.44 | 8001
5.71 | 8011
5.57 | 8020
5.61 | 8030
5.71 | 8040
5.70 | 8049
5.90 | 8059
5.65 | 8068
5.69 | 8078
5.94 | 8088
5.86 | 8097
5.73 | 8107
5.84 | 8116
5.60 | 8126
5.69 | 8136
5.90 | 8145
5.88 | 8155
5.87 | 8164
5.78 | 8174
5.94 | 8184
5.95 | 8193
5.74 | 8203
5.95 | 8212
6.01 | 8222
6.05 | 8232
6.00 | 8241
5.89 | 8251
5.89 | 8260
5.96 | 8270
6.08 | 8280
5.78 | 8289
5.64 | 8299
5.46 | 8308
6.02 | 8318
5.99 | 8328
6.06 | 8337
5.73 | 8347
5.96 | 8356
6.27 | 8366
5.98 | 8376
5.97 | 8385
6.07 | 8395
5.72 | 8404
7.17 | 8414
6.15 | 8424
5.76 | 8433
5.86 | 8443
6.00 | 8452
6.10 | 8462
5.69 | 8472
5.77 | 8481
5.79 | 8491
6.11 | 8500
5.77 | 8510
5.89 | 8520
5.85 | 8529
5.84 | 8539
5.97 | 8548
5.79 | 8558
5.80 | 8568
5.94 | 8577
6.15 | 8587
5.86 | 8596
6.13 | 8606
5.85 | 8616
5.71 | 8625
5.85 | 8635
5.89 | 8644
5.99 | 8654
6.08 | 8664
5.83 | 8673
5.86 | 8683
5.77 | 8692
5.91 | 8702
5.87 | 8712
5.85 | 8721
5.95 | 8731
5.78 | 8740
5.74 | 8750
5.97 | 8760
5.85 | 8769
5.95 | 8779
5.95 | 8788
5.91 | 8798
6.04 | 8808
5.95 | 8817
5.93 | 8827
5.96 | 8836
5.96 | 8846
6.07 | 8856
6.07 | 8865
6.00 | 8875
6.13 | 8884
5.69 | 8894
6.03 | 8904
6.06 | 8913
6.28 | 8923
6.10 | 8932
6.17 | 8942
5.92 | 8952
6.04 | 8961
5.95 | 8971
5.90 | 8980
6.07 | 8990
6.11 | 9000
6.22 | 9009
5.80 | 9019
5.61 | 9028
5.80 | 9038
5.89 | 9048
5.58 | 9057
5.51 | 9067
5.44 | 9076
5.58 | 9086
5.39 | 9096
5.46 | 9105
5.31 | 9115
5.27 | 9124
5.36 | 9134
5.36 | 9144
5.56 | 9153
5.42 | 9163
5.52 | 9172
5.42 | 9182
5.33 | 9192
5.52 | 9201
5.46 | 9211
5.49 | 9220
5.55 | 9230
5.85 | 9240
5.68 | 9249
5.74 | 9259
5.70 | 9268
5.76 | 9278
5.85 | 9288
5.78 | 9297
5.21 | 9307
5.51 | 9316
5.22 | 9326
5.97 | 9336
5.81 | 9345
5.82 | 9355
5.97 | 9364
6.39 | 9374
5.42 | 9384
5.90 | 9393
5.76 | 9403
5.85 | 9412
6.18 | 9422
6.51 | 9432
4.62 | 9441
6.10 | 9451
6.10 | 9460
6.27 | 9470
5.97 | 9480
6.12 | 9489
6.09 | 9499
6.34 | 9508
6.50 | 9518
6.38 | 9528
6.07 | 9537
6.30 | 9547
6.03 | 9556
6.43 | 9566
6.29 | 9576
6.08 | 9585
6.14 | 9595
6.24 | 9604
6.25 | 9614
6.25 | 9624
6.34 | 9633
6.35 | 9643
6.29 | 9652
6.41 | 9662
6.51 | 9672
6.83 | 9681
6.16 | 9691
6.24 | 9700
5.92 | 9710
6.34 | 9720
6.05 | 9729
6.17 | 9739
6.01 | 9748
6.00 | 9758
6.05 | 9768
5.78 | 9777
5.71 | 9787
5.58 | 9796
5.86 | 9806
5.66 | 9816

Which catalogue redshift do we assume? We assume 0.28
